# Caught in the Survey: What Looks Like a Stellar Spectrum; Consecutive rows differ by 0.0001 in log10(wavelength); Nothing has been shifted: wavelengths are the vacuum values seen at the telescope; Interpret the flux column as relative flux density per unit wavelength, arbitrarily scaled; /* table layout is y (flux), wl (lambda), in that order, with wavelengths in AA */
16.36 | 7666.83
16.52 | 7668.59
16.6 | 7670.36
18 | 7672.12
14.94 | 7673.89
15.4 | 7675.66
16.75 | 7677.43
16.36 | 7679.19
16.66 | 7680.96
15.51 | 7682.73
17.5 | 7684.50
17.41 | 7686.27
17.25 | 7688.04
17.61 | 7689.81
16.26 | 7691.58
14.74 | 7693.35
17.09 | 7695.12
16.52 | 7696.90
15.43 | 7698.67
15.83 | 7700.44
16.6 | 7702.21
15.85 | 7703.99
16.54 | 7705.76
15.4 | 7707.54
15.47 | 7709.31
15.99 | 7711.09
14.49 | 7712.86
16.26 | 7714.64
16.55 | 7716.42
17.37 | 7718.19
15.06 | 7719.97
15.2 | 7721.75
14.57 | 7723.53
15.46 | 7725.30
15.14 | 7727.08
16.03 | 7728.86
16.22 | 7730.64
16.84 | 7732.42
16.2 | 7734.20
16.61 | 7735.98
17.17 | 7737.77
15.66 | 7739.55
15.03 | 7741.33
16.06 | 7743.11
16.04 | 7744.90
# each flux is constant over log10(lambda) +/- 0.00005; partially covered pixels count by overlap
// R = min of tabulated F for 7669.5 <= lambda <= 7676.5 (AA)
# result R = 14.94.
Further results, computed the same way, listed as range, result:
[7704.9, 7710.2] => 15.4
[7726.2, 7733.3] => 15.14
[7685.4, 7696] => 14.74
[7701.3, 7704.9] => 15.85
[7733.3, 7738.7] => 16.2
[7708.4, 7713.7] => 14.49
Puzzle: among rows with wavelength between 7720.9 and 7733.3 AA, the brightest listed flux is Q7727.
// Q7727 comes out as 16.84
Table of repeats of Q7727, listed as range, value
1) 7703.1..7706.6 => 16.54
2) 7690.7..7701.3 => 17.09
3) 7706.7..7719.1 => 17.37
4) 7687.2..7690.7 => 17.61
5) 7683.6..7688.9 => 17.5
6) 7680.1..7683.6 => 16.66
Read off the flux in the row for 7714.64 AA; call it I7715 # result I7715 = 16.26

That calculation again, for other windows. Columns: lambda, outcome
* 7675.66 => 15.4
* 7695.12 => 17.09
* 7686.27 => 17.41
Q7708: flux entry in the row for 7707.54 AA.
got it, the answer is 15.4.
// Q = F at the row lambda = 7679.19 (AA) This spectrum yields 16.36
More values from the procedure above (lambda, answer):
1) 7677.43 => 16.75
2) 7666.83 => 16.36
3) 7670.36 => 16.6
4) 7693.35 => 14.74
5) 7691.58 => 16.26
